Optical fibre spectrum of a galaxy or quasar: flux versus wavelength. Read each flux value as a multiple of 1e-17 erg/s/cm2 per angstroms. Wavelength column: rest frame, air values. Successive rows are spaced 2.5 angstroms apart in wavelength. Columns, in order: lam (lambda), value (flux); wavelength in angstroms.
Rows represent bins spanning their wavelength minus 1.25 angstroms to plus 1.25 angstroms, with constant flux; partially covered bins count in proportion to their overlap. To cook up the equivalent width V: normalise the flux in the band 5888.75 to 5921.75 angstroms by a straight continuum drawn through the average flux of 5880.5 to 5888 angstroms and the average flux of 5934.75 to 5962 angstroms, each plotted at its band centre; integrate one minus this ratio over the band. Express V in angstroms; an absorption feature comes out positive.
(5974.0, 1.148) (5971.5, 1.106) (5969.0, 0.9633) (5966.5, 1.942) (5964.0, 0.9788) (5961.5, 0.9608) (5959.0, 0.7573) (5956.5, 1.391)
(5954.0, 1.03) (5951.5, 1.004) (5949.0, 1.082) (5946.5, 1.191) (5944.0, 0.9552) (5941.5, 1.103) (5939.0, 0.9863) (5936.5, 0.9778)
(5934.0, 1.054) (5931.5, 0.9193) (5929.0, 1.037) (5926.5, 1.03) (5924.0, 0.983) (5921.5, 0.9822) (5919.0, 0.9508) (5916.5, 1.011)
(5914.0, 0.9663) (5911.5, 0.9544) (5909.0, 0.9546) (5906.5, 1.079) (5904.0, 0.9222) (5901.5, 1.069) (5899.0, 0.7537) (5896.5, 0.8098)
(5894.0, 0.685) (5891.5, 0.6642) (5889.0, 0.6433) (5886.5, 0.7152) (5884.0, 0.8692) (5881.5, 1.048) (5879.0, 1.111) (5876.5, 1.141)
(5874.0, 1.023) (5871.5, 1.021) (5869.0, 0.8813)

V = 1.11 angstroms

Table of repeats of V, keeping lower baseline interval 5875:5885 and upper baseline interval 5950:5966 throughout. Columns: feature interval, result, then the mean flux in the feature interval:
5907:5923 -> 1.2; 0.975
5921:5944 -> 1.1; 1.01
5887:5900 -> 4.2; 0.711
